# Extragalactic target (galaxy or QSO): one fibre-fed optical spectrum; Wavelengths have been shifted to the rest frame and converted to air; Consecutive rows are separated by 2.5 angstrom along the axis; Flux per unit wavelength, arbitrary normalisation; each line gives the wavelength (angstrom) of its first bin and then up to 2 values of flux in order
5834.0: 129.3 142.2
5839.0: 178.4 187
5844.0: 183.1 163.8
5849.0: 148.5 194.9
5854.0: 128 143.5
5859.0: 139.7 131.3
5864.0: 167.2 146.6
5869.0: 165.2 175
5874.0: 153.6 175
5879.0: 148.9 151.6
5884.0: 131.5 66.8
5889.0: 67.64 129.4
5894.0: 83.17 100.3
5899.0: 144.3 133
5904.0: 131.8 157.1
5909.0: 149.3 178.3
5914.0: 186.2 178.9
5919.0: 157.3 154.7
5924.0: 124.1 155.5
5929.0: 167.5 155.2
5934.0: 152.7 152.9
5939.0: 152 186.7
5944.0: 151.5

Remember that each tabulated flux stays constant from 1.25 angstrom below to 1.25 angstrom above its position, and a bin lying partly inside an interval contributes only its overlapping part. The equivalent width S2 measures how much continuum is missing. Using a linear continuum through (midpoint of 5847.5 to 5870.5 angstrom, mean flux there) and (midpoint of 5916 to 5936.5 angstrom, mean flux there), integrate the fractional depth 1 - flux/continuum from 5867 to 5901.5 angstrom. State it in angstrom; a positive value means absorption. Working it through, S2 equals 5.04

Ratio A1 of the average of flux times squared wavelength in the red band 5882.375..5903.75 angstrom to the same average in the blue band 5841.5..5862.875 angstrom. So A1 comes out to 0.7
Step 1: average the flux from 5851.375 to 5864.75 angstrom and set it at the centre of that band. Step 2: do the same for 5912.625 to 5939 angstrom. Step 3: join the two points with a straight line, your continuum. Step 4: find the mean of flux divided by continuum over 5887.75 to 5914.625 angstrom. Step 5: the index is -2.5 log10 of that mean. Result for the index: 0.173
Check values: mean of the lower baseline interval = 146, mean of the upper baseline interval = 158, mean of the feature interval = 132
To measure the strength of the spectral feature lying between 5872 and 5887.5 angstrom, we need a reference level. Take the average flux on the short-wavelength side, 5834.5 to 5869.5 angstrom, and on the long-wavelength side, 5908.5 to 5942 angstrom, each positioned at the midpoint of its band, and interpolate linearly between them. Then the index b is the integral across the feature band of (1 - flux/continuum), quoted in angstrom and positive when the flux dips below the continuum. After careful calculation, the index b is 1.7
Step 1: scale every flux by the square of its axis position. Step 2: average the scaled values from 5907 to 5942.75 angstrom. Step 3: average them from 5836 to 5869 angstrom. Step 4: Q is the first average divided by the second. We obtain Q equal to 1.0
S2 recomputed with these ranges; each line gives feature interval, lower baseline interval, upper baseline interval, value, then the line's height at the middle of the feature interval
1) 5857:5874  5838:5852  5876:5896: -1.0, 146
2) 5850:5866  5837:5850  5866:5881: 1.5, 166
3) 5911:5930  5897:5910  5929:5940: -1.8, 148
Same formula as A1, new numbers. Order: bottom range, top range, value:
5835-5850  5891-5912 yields 0.81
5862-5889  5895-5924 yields 1.06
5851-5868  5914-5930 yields 1.09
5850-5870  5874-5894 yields 0.82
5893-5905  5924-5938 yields 1.31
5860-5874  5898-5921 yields 1.02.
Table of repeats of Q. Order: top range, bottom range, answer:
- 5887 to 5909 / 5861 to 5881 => 0.75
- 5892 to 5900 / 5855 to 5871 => 0.74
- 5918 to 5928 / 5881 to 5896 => 1.46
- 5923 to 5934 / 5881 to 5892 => 1.46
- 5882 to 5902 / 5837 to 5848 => 0.63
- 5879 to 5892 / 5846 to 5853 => 0.67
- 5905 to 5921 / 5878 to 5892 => 1.47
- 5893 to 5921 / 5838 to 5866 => 0.93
